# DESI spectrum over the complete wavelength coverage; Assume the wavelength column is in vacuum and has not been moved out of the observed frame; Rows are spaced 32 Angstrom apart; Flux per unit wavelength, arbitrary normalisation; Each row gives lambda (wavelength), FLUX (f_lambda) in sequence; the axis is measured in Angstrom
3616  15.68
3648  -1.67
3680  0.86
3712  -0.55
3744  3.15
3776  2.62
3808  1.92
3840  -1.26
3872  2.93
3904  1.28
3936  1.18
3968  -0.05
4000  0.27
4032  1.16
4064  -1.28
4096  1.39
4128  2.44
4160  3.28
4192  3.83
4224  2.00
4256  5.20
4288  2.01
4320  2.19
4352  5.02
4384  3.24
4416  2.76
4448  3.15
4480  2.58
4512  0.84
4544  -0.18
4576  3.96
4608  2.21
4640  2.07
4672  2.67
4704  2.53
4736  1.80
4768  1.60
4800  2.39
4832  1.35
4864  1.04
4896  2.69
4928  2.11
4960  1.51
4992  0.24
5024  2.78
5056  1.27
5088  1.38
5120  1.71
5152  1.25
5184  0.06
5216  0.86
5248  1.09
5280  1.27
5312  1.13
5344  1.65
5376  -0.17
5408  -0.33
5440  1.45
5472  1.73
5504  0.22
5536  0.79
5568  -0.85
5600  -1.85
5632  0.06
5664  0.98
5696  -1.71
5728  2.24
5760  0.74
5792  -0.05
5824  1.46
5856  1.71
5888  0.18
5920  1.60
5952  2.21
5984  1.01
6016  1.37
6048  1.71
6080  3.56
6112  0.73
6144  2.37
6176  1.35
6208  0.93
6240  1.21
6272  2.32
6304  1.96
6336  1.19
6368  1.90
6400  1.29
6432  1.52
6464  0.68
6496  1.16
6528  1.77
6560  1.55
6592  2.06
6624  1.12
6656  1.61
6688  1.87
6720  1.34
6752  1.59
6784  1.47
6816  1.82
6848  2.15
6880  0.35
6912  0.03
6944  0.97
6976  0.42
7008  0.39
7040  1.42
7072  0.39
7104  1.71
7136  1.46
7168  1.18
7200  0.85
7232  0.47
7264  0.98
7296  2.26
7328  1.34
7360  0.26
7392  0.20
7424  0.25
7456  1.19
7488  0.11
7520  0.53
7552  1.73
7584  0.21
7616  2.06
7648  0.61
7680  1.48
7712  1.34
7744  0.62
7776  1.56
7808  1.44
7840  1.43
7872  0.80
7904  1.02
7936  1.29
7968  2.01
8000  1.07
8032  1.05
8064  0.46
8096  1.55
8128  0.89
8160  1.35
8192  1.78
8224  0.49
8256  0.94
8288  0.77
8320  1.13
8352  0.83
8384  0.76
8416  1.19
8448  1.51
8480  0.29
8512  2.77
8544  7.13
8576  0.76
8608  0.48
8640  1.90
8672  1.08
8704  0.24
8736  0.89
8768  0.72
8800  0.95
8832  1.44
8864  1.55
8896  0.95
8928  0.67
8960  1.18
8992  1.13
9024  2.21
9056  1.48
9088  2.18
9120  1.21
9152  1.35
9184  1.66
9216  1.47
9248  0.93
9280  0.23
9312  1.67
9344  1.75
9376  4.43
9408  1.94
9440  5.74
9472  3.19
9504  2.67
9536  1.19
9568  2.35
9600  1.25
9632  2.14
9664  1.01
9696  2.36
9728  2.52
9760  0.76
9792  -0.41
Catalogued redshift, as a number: 1.29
